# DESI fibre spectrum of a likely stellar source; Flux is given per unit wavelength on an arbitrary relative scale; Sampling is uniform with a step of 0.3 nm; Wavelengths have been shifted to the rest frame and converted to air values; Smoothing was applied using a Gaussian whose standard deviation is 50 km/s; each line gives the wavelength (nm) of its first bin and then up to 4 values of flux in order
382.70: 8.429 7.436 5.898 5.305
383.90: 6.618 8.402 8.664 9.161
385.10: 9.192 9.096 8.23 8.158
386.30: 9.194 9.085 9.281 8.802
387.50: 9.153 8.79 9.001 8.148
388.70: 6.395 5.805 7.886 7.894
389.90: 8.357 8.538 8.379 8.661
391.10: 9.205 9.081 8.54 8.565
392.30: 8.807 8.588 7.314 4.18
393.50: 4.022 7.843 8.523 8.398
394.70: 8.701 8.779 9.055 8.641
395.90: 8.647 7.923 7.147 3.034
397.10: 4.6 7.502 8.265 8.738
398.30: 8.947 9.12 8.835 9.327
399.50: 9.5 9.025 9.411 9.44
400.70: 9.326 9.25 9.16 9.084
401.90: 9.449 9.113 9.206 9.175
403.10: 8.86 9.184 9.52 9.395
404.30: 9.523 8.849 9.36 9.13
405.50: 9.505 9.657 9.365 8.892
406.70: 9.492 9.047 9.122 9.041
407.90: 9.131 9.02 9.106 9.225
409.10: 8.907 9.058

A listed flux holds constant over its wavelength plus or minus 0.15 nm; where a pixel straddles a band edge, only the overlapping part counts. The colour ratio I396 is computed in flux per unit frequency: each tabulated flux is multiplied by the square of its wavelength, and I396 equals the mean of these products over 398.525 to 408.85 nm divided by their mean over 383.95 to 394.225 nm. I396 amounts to 1.21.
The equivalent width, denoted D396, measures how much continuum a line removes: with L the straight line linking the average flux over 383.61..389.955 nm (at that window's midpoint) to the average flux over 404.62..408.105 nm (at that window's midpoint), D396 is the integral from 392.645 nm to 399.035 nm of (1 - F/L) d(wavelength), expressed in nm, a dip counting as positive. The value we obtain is 0.861 nm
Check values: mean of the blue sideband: 8.28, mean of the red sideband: 9.23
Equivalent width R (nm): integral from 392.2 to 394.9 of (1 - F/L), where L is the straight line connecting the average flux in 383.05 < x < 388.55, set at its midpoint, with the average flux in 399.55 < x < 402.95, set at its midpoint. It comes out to 0.43 nm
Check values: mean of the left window 8.33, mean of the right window 9.25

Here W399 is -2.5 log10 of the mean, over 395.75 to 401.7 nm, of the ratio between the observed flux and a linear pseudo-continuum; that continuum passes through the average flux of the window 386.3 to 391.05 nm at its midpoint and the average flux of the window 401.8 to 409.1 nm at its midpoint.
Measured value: 0.071 mag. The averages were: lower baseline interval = 8.33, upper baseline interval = 9.22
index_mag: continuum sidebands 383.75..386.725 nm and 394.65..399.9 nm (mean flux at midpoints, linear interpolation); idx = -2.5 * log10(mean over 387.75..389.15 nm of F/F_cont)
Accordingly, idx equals 0.123 mag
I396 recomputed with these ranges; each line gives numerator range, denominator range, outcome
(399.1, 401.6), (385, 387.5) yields 1.12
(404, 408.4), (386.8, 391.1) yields 1.22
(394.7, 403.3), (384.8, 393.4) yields 1.08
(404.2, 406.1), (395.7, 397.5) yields 1.50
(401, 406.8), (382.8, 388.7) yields 1.23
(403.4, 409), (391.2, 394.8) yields 1.28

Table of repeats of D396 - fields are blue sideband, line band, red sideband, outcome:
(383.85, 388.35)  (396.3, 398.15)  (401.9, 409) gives 0.50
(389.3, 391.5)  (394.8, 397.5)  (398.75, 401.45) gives 0.50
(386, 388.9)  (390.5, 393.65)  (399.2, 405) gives 0.38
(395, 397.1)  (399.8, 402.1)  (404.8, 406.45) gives -0.26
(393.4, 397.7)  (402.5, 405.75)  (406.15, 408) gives -0.21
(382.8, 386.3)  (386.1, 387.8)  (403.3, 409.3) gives -0.21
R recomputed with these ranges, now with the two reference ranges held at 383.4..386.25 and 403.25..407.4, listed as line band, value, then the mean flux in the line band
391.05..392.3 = -0.05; 8.81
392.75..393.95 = 0.38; 5.84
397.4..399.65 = 0.01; 8.86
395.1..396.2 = 0.01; 8.66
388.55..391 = 0.18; 7.77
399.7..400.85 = -0.04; 9.31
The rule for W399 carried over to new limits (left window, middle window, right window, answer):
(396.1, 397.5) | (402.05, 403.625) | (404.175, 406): -0.09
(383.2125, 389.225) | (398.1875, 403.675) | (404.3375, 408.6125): -0.03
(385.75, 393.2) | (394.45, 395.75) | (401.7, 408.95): -0.02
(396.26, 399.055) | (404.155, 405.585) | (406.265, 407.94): -0.07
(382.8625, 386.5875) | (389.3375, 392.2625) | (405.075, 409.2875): -0.03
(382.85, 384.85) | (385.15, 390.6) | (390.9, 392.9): -0.05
